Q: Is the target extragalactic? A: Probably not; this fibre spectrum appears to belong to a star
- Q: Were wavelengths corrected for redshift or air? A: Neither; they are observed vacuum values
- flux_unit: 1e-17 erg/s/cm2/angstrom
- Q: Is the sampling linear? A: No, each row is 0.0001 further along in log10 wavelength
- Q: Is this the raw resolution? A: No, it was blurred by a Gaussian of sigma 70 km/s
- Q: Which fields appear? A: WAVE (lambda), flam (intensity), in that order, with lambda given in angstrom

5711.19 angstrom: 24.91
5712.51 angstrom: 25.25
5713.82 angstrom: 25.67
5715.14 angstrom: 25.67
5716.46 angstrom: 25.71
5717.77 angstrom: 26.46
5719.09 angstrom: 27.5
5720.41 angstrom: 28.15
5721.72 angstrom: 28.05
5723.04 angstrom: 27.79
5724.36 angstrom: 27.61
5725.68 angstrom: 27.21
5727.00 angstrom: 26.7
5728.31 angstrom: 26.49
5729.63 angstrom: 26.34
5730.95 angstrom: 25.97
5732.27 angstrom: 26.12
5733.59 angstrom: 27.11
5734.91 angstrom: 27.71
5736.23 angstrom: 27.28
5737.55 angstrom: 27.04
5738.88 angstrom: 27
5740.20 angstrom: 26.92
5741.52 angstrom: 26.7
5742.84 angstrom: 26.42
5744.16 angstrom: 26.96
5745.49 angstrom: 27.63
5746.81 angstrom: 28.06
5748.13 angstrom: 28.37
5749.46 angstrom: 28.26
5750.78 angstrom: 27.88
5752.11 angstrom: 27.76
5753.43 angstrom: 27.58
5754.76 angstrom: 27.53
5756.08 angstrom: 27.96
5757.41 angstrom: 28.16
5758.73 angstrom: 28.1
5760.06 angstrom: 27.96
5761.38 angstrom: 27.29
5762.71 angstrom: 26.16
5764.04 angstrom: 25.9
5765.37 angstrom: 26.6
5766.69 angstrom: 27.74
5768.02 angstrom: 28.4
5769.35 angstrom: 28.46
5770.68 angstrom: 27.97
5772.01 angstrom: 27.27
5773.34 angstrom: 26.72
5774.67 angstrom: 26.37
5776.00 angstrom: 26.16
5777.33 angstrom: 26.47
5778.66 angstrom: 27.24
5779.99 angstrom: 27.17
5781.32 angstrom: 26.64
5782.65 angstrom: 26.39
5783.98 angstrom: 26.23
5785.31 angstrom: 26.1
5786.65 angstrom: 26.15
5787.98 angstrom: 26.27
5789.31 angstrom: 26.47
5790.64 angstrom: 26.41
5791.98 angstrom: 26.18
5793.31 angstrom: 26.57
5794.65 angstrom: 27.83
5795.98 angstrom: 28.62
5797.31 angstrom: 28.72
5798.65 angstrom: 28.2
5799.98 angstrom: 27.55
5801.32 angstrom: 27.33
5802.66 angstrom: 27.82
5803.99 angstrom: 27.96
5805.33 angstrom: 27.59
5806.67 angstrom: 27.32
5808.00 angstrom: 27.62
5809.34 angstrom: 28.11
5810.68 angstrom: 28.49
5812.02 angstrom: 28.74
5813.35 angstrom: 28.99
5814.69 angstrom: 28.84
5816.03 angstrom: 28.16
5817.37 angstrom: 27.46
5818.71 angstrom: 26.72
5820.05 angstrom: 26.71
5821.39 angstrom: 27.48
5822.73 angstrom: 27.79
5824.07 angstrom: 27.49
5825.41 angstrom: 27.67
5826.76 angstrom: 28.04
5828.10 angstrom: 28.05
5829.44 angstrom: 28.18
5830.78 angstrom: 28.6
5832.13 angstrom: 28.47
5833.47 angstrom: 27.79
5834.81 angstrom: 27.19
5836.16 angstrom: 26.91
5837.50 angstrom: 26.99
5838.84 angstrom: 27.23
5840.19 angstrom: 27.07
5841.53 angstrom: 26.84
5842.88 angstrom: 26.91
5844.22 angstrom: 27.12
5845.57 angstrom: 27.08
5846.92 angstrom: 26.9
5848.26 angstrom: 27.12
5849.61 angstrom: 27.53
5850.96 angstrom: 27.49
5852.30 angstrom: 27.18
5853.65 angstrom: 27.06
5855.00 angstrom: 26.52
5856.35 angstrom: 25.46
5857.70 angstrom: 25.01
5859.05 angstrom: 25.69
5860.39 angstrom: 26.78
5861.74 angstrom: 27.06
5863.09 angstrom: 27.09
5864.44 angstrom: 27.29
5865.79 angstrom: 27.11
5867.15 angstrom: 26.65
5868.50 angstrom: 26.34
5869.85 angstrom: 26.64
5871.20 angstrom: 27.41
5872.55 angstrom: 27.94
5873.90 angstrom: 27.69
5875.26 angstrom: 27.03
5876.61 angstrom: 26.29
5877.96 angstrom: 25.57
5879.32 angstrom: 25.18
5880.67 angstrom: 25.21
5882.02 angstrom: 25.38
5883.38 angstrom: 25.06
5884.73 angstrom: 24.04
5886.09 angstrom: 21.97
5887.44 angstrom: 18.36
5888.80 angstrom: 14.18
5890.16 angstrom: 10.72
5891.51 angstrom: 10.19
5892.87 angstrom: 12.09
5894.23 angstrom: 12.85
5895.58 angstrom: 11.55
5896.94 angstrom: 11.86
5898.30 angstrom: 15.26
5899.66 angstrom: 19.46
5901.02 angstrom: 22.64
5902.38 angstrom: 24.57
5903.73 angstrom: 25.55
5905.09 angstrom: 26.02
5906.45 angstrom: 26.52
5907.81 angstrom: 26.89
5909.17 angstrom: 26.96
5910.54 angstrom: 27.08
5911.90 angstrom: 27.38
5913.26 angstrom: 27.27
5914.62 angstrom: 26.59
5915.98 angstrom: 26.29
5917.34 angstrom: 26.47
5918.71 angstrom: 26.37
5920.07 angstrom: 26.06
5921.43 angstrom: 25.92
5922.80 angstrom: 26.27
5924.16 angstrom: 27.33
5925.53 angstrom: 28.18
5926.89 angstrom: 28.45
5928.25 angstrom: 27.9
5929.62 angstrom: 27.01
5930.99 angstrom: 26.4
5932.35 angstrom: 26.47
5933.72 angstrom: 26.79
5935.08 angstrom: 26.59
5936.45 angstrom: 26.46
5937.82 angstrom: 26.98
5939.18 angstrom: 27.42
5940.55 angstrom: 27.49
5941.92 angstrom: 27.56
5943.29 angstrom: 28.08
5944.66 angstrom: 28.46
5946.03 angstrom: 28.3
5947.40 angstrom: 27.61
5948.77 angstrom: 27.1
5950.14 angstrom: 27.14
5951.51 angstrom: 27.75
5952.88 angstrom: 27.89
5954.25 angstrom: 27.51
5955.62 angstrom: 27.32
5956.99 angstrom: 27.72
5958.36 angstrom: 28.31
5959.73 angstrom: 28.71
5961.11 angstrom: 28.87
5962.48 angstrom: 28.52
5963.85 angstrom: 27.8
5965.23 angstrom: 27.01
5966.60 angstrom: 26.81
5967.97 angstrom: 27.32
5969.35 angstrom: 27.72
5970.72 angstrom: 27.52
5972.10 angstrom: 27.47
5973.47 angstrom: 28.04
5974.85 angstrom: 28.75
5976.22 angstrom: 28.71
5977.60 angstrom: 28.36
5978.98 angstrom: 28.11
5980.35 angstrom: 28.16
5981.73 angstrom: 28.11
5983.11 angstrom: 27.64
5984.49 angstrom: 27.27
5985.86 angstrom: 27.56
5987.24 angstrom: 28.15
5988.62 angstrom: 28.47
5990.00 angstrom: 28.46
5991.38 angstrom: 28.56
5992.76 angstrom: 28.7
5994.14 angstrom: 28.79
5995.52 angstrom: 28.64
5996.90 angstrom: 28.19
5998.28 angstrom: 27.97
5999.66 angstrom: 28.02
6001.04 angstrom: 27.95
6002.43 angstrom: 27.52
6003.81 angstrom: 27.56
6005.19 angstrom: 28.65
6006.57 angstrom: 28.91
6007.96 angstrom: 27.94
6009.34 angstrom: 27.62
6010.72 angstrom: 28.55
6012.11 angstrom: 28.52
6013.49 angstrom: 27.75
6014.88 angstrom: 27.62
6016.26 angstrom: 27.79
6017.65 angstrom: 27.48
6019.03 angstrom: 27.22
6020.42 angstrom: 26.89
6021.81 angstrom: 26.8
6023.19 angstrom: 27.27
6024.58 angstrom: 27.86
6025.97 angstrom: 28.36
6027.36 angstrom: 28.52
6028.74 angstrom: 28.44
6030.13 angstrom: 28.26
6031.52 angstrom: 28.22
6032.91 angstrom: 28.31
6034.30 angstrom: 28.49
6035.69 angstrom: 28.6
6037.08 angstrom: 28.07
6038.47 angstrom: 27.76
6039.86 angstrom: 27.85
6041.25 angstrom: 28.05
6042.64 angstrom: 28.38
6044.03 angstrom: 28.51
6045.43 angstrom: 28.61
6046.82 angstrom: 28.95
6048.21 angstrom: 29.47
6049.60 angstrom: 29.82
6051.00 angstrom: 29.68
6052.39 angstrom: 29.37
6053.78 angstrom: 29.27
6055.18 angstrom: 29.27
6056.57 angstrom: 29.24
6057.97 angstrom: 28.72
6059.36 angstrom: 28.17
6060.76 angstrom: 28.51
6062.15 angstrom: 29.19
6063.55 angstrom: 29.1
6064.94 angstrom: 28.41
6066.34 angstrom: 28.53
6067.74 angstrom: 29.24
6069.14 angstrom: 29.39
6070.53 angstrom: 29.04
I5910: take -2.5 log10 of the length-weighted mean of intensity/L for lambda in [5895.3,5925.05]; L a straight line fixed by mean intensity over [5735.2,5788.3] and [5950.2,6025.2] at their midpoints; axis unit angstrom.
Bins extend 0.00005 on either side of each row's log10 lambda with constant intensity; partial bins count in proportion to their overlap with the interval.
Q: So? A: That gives 0.14 mag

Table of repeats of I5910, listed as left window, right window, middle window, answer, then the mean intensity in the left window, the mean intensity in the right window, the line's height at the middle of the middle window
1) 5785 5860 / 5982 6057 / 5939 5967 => 0.006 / 27.4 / 28.3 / 28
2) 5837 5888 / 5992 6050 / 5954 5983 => -0.016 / 26.3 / 28.2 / 27.5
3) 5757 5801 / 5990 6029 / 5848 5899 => 0.188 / 27.1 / 28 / 27.5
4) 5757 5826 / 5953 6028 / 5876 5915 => 0.278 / 27.4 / 28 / 27.7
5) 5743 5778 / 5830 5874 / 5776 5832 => -0.009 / 27.4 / 27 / 27.2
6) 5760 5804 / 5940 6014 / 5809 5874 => 0.001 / 27.1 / 28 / 27.4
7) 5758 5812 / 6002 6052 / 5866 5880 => 0.036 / 27.2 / 28.2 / 27.6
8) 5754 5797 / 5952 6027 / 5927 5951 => 0.017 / 27.1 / 28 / 27.7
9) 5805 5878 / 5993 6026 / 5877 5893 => 0.333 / 27.3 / 27.9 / 27.5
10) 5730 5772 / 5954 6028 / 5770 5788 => 0.031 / 27.4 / 28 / 27.4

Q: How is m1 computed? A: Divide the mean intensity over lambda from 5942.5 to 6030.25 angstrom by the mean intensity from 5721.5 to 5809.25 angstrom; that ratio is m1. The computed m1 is 1.03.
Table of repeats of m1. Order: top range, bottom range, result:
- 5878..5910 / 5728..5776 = 0.74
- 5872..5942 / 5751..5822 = 0.87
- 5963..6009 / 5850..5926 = 1.17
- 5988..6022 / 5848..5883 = 1.05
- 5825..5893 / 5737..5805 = 0.94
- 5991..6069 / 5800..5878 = 1.04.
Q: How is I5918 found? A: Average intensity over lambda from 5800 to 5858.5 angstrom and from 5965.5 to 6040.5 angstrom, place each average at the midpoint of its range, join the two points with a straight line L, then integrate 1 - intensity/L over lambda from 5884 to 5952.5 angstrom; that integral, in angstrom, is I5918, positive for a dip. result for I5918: 9.03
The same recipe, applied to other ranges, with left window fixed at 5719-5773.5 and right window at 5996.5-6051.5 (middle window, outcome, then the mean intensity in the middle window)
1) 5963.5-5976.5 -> 0.1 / 27.7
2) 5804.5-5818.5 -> -0.3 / 28.1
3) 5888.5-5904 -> 6.7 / 15.7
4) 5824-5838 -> -0.1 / 27.8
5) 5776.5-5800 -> 0.5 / 26.9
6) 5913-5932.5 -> 0.7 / 26.9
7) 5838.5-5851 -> 0.2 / 27.1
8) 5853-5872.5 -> 0.8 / 26.6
